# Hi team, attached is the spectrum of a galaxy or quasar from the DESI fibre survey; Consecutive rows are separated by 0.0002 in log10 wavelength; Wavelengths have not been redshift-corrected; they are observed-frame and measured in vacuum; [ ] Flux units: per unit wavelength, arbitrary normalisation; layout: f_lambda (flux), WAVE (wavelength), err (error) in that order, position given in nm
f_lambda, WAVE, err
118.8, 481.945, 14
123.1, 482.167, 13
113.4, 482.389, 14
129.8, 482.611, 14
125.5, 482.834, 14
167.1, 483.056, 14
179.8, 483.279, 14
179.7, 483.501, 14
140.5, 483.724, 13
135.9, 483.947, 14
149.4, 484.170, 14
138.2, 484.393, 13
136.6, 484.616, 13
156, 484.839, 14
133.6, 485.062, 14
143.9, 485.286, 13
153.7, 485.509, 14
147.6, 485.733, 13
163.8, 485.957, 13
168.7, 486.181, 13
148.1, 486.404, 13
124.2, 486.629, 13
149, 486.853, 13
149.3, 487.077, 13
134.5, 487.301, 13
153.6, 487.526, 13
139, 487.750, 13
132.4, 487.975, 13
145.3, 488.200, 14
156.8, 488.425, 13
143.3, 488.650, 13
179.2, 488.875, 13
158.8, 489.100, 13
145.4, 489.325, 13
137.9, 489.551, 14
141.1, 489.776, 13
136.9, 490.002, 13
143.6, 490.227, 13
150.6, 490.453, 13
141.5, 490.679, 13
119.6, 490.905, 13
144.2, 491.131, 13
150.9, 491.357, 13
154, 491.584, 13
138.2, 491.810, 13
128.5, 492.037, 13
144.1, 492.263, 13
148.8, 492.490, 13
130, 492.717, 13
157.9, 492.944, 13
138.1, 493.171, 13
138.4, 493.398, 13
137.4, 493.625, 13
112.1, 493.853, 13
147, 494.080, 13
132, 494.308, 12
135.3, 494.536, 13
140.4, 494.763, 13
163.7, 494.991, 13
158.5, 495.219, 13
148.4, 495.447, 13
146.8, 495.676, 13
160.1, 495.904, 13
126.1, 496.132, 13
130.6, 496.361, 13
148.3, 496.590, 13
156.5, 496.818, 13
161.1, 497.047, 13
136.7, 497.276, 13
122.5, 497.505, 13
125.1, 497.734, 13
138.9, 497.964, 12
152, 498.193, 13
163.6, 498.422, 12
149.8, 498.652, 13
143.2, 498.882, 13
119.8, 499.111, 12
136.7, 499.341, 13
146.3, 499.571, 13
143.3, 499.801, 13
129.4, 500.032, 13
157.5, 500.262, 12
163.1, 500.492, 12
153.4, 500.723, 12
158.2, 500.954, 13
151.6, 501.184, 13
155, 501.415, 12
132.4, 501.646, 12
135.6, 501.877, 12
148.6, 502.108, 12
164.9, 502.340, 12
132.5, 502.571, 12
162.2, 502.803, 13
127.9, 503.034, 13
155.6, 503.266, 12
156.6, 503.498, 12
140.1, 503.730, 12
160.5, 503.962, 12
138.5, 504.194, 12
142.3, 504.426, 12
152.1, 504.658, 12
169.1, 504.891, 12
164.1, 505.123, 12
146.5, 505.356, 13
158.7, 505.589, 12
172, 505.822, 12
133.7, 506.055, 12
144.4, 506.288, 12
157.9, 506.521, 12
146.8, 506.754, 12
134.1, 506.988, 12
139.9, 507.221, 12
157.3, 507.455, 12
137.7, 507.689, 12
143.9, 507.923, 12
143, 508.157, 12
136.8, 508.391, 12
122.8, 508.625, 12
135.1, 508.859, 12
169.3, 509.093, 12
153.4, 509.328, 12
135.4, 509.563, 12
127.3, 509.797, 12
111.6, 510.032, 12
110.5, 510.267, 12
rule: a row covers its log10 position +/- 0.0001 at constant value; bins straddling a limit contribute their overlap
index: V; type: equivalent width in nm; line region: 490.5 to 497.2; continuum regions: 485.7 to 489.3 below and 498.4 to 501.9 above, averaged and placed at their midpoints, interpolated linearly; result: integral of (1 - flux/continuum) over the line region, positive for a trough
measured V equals 0.226 nm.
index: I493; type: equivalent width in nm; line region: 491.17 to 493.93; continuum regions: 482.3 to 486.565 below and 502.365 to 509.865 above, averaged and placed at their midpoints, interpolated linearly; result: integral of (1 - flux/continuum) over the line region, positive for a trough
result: 0.14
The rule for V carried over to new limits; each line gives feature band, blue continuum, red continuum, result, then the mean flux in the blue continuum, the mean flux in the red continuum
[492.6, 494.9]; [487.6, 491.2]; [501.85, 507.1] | 0.144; 145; 150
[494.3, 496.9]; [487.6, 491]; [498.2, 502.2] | -0.002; 145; 146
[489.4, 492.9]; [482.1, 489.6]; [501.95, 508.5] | 0.149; 147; 149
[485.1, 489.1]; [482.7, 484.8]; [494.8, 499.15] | 0.000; 150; 145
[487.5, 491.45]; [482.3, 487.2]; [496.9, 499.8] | -0.004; 147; 142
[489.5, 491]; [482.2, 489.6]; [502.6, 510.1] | 0.081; 147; 146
